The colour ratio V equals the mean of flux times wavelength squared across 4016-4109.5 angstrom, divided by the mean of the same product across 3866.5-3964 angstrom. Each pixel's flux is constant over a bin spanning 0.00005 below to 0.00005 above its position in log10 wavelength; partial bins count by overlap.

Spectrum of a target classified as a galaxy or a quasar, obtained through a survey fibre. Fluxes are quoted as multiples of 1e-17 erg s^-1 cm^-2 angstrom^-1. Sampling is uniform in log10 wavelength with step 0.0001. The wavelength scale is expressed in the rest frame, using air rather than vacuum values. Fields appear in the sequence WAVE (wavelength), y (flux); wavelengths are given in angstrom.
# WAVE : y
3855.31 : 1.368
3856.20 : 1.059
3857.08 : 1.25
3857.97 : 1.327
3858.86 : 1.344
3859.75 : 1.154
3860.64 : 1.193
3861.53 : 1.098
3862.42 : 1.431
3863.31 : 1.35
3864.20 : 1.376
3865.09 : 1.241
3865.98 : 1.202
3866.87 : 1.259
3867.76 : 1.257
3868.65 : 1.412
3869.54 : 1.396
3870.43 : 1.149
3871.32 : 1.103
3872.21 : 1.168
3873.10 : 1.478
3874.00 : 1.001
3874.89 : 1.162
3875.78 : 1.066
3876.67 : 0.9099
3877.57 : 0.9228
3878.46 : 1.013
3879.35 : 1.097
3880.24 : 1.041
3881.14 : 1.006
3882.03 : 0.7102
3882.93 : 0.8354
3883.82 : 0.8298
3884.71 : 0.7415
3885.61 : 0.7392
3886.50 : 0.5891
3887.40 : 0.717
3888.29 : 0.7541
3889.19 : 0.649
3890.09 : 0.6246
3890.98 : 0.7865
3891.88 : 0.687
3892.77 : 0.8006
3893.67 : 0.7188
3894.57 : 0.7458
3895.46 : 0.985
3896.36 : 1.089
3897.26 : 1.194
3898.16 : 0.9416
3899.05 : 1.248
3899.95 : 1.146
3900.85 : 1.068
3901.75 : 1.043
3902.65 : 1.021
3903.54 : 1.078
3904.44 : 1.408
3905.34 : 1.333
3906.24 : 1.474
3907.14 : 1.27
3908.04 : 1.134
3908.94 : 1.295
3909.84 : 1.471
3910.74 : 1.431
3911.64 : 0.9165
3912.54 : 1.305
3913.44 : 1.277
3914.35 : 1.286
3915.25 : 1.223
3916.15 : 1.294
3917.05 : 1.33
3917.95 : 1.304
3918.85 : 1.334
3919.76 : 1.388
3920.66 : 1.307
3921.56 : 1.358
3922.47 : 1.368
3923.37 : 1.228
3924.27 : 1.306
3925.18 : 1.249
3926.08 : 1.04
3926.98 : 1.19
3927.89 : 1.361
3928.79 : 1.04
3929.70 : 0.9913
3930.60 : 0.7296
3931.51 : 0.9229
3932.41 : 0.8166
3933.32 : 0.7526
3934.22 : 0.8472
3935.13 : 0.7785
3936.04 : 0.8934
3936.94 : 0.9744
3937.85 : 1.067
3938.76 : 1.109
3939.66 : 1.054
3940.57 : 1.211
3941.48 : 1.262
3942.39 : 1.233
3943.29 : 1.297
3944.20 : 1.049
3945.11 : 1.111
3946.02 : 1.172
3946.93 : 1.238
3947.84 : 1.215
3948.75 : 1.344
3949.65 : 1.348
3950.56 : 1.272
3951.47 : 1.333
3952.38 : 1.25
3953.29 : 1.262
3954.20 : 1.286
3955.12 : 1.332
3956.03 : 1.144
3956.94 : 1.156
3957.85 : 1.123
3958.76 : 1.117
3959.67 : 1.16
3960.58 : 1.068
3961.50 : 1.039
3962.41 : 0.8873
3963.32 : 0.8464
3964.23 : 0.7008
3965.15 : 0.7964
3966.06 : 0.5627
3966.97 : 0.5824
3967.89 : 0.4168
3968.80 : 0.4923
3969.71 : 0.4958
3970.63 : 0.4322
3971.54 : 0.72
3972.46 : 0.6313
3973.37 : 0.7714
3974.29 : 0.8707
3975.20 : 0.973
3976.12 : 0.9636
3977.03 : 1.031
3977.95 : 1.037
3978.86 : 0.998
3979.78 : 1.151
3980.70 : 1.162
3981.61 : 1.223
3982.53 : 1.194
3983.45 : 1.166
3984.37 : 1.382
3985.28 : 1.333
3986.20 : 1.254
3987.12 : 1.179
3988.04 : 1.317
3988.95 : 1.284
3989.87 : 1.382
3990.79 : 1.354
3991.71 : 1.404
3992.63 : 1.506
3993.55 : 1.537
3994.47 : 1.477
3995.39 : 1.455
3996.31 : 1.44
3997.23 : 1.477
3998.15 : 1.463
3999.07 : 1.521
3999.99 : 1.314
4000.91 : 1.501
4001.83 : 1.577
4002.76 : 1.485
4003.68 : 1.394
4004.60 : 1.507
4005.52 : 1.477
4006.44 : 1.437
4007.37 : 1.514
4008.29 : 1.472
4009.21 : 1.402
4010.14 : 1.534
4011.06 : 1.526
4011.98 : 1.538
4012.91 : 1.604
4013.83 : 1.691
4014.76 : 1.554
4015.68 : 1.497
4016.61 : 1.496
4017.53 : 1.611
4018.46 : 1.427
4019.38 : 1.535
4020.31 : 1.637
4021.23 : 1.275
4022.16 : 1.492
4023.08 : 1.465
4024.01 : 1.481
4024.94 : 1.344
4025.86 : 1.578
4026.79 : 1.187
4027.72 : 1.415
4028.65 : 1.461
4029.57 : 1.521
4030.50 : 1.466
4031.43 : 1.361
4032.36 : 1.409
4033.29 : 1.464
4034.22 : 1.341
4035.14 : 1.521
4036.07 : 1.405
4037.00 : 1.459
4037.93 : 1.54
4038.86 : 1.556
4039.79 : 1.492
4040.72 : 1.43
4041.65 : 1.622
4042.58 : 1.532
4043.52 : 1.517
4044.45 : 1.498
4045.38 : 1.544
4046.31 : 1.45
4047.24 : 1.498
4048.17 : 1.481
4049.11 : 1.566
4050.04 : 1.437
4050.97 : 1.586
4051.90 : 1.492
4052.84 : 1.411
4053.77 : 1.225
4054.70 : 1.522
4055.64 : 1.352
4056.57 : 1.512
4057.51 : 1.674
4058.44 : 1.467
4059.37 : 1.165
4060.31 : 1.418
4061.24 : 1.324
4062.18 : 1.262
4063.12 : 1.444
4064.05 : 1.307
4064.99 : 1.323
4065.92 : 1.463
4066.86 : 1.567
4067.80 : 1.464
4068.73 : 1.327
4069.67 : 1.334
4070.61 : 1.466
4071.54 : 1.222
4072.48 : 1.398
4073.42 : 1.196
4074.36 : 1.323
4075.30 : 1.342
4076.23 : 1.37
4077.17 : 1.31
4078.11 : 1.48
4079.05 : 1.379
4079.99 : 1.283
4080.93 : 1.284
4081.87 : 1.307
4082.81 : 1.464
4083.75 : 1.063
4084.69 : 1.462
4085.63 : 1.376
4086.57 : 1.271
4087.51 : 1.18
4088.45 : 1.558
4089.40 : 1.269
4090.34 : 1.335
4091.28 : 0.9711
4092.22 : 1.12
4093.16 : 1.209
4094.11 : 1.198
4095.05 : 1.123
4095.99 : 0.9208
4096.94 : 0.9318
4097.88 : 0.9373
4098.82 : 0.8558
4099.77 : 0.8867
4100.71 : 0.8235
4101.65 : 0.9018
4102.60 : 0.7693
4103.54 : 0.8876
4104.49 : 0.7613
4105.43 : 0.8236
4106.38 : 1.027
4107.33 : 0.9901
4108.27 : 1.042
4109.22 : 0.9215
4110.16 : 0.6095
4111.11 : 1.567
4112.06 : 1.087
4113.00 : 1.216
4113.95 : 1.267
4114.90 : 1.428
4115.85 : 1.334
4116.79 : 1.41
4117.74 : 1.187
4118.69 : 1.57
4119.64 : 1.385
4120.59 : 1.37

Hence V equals 1.30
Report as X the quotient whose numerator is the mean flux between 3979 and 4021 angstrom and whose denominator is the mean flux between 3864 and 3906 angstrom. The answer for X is 1.40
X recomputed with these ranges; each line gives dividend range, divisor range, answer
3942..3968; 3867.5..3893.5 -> 1.15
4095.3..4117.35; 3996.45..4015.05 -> 0.68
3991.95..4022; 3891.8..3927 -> 1.26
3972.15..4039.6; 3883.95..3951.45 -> 1.26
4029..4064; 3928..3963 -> 1.32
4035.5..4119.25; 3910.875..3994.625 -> 1.17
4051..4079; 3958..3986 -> 1.52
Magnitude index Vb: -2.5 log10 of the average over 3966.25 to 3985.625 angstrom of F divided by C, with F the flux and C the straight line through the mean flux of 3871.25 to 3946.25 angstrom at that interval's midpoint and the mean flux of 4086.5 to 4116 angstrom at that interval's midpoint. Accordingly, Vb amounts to 0.19 mag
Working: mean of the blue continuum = 1.07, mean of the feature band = 0.899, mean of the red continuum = 1.06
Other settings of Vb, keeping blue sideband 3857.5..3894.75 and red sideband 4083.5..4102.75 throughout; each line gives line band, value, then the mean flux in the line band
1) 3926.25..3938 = 0.11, 0.95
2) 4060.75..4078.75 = -0.23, 1.36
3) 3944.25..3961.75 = -0.14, 1.21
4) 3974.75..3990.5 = -0.11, 1.18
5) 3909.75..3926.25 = -0.23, 1.29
